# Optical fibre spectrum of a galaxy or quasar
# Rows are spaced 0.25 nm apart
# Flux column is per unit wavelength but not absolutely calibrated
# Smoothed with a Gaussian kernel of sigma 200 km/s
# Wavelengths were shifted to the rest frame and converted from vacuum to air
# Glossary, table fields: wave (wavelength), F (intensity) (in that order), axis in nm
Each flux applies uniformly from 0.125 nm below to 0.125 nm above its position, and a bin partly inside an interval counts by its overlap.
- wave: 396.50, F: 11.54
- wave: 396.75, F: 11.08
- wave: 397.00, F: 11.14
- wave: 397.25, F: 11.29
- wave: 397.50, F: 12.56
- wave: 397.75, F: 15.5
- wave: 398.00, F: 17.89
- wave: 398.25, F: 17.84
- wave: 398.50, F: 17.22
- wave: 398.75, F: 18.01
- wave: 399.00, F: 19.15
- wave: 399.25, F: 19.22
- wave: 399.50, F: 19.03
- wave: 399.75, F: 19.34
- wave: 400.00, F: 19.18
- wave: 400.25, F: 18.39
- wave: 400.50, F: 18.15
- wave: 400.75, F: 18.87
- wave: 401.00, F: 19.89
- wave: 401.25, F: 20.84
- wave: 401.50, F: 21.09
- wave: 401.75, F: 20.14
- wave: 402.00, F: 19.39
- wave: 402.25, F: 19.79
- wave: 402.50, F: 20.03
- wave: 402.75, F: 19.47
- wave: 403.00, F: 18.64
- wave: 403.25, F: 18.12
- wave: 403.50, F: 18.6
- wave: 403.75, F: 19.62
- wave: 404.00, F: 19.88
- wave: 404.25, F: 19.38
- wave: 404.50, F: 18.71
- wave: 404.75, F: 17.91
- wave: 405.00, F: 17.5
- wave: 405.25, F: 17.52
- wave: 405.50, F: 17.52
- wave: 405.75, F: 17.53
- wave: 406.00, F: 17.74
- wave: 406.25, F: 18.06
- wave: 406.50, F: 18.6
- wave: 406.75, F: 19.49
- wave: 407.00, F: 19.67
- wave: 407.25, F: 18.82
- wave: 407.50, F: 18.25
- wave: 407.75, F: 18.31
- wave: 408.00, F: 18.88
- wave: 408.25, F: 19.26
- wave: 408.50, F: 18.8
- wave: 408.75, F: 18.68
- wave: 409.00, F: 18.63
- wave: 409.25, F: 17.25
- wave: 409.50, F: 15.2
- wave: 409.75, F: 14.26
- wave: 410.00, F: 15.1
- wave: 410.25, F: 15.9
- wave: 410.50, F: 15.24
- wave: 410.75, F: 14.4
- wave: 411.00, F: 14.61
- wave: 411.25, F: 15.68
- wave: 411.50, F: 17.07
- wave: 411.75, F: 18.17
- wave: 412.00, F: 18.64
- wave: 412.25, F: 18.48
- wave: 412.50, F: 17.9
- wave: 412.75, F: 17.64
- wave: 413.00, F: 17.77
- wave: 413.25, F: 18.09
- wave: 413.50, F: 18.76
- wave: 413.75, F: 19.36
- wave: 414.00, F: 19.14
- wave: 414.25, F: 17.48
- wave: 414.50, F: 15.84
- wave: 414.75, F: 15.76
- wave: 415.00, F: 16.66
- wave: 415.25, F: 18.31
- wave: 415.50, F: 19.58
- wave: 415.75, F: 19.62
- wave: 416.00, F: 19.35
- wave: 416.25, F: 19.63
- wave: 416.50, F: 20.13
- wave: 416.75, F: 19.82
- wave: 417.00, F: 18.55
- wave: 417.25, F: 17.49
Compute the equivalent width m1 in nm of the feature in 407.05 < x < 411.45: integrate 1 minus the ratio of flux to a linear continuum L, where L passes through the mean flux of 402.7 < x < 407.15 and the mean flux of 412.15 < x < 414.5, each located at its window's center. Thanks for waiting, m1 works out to 0.336 nm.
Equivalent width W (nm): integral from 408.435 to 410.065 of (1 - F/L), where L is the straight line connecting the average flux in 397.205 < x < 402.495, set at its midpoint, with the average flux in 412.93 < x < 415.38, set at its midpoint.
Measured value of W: 0.10 nm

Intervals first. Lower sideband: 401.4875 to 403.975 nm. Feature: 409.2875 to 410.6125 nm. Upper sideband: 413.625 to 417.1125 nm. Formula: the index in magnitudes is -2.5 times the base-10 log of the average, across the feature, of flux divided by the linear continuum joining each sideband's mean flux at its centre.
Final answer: 0.23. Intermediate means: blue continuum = 19.4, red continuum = 18.5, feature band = 15.3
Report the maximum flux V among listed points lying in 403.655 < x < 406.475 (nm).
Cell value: 19.88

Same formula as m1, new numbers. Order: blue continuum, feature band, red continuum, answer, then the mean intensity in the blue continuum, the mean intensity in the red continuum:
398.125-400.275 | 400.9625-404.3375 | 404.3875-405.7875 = -0.28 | 18.6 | 17.8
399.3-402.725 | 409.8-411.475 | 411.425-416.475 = 0.30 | 19.5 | 18.2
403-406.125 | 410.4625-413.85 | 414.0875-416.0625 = 0.12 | 18.3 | 17.8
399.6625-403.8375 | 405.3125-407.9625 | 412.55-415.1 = 0.04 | 19.4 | 17.7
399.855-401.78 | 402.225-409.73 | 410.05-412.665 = -0.15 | 19.5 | 16.6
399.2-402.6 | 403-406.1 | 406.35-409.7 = 0.09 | 19.5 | 18.4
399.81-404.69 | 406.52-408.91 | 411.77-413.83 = -0.01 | 19.4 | 18.3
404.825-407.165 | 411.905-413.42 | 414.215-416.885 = 0.02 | 18.2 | 18.4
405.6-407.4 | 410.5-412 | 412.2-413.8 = 0.18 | 18.5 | 18.2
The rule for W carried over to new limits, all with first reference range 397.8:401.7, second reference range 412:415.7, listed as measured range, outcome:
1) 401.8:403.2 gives -0.053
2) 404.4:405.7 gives 0.053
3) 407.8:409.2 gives -0.032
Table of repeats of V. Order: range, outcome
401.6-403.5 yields 20.14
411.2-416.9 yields 20.13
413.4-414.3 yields 19.36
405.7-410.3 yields 19.67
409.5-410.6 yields 15.9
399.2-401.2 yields 19.89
